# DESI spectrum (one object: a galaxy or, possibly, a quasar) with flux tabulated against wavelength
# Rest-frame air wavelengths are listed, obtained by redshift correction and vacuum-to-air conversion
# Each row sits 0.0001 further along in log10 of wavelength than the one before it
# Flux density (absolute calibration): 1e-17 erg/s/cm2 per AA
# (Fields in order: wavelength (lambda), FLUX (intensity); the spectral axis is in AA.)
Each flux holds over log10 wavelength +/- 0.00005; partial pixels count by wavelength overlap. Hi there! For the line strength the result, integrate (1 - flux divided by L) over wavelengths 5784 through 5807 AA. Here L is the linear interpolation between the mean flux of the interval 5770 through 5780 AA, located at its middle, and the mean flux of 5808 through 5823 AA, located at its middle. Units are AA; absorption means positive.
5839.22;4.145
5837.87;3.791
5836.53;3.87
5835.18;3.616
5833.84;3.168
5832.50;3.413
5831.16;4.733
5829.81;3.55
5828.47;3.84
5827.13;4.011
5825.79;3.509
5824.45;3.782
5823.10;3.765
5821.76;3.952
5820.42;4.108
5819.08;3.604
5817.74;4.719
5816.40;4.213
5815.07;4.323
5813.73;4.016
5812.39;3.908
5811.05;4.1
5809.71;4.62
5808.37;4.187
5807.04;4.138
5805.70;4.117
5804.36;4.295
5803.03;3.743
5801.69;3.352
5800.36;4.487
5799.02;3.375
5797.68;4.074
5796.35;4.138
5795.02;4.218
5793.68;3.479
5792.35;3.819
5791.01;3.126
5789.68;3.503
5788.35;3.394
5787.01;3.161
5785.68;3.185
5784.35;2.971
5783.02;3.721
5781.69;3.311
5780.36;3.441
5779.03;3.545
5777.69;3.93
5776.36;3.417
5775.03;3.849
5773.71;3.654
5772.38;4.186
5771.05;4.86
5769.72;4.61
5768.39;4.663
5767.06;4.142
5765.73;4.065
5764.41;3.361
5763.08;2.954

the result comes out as 1.97 AA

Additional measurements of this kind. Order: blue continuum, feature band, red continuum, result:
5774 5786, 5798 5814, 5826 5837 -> -1.7 AA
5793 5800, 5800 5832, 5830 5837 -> -1.9 AA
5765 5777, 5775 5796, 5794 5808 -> 2.9 AA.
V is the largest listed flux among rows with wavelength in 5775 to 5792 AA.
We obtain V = 3.93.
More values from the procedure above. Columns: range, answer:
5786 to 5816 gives 4.62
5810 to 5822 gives 4.719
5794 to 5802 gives 4.487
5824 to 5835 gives 4.733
